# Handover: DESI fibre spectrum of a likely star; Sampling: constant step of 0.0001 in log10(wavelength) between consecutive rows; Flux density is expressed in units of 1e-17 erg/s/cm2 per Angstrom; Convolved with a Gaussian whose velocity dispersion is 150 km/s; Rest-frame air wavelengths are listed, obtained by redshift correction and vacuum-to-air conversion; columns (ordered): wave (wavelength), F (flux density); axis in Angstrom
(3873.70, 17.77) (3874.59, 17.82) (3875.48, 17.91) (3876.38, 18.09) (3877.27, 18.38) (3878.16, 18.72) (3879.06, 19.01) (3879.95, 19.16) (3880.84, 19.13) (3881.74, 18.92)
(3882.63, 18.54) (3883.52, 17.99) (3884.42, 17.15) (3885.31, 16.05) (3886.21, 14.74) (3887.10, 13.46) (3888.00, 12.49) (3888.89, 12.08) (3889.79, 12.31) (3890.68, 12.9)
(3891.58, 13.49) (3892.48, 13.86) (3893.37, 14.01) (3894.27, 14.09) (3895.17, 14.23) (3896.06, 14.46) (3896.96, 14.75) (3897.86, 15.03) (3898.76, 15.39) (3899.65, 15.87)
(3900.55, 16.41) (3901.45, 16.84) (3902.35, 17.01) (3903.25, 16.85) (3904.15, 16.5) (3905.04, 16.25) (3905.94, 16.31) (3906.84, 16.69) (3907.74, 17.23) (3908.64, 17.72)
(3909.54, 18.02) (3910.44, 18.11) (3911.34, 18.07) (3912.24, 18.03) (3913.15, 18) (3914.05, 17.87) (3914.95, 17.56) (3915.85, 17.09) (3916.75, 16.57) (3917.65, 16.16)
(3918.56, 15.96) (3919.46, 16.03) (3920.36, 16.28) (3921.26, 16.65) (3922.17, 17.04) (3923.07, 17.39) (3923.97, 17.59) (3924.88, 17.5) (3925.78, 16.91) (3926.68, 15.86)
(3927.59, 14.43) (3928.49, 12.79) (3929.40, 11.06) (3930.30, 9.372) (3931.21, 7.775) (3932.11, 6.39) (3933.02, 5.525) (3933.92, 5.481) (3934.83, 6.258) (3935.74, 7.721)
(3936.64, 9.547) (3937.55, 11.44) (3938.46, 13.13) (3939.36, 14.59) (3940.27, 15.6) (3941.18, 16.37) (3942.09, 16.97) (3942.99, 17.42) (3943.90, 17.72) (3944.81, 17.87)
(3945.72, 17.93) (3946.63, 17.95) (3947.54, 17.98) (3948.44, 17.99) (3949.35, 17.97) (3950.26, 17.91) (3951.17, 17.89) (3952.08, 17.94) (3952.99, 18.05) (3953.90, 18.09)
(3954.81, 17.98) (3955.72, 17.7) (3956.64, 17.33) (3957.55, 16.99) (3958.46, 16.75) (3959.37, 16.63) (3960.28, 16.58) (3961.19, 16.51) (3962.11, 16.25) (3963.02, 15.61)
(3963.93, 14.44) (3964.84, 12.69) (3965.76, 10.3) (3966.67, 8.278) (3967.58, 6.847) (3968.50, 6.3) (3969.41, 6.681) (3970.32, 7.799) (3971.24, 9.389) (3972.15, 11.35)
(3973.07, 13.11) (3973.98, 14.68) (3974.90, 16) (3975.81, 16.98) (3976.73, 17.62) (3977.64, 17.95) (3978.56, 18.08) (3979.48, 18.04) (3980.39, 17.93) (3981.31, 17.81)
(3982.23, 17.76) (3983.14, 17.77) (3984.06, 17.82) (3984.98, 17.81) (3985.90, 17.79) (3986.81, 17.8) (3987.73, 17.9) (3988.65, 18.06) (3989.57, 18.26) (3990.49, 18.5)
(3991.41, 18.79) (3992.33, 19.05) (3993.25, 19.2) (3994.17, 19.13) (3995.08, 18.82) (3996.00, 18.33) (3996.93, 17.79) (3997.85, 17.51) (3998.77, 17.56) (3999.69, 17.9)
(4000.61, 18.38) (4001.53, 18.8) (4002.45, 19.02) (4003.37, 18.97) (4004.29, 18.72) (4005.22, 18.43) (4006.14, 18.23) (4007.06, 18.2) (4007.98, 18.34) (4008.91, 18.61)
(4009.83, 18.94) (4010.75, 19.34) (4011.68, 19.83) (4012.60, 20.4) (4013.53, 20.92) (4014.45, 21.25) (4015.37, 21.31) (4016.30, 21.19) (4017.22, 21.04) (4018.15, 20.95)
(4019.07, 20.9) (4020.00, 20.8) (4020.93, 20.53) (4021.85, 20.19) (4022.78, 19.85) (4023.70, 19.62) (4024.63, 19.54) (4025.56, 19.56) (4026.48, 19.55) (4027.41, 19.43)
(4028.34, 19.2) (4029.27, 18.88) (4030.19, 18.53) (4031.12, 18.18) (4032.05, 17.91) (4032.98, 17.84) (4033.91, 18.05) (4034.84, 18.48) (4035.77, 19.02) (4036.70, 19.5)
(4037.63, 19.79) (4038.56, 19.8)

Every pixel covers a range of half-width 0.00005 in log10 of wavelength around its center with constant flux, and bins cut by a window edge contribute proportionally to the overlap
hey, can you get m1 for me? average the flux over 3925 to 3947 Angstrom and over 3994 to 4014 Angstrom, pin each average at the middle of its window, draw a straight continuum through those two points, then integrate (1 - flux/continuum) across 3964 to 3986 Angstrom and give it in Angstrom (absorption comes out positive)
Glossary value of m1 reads 3.16 Angstrom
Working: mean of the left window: 12.8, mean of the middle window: 14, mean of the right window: 18.7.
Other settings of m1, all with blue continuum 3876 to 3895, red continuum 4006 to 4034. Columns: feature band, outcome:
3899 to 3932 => 1.3 Angstrom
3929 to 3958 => 5.2 Angstrom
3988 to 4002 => 0.4 Angstrom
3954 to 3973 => 5.1 Angstrom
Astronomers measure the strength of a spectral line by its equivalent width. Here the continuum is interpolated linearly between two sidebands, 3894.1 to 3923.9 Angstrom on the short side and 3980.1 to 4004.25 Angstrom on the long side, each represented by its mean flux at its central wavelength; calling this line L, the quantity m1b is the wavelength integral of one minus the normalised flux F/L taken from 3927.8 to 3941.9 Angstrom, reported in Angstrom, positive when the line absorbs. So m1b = 5.5 Angstrom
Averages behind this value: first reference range 16.6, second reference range 18.3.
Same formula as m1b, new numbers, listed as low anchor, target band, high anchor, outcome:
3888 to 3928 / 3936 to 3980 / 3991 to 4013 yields 5.9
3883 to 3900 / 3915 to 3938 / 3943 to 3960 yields 4.5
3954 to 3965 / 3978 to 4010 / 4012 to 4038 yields -0.2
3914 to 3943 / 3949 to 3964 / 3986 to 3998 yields -1.4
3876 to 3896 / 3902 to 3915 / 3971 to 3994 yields -1.0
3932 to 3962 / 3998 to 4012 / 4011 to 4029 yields 0.5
